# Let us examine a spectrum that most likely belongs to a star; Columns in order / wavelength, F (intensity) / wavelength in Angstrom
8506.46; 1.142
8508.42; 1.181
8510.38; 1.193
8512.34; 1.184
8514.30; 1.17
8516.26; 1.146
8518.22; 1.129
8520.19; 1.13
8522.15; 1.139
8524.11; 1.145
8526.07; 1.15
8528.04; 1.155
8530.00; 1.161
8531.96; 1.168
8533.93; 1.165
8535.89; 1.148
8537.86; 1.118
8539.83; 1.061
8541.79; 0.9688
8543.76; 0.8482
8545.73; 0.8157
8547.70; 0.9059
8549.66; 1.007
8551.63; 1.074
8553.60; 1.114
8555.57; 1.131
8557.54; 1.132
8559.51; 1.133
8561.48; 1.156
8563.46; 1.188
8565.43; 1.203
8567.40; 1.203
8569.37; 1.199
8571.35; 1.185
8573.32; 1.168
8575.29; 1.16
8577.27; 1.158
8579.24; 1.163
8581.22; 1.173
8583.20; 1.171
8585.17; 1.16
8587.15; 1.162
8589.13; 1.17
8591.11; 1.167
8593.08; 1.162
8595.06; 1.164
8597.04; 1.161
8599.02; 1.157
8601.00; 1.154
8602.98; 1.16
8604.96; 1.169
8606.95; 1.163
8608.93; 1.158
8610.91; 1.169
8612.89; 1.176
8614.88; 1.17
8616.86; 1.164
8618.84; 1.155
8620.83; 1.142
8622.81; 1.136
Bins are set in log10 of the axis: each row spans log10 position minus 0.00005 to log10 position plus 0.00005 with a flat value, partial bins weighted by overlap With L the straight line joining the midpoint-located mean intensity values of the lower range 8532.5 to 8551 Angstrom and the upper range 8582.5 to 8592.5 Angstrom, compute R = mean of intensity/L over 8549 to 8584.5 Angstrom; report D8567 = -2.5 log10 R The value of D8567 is -0.06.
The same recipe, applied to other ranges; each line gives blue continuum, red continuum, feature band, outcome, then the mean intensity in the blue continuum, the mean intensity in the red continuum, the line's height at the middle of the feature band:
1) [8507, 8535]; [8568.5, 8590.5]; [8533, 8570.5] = 0.078 mag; 1.16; 1.17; 1.16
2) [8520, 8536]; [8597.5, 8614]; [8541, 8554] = 0.207 mag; 1.15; 1.16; 1.16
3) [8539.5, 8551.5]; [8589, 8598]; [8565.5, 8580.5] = -0.108 mag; 0.938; 1.16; 1.07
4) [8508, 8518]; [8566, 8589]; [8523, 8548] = 0.102 mag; 1.17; 1.17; 1.17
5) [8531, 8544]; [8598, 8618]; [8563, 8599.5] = -0.038 mag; 1.08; 1.16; 1.13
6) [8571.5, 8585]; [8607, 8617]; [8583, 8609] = 0.004 mag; 1.17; 1.17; 1.17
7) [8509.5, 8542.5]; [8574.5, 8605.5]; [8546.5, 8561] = 0.077 mag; 1.14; 1.16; 1.15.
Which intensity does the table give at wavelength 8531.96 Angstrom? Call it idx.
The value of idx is 1.168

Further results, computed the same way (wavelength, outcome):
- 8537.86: 1.118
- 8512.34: 1.184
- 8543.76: 0.8482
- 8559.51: 1.133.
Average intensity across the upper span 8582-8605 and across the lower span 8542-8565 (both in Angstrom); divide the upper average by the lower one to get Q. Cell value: 1.11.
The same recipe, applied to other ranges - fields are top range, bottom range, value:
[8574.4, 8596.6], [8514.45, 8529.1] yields 1.02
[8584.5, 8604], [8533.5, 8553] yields 1.15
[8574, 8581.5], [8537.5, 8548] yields 1.23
